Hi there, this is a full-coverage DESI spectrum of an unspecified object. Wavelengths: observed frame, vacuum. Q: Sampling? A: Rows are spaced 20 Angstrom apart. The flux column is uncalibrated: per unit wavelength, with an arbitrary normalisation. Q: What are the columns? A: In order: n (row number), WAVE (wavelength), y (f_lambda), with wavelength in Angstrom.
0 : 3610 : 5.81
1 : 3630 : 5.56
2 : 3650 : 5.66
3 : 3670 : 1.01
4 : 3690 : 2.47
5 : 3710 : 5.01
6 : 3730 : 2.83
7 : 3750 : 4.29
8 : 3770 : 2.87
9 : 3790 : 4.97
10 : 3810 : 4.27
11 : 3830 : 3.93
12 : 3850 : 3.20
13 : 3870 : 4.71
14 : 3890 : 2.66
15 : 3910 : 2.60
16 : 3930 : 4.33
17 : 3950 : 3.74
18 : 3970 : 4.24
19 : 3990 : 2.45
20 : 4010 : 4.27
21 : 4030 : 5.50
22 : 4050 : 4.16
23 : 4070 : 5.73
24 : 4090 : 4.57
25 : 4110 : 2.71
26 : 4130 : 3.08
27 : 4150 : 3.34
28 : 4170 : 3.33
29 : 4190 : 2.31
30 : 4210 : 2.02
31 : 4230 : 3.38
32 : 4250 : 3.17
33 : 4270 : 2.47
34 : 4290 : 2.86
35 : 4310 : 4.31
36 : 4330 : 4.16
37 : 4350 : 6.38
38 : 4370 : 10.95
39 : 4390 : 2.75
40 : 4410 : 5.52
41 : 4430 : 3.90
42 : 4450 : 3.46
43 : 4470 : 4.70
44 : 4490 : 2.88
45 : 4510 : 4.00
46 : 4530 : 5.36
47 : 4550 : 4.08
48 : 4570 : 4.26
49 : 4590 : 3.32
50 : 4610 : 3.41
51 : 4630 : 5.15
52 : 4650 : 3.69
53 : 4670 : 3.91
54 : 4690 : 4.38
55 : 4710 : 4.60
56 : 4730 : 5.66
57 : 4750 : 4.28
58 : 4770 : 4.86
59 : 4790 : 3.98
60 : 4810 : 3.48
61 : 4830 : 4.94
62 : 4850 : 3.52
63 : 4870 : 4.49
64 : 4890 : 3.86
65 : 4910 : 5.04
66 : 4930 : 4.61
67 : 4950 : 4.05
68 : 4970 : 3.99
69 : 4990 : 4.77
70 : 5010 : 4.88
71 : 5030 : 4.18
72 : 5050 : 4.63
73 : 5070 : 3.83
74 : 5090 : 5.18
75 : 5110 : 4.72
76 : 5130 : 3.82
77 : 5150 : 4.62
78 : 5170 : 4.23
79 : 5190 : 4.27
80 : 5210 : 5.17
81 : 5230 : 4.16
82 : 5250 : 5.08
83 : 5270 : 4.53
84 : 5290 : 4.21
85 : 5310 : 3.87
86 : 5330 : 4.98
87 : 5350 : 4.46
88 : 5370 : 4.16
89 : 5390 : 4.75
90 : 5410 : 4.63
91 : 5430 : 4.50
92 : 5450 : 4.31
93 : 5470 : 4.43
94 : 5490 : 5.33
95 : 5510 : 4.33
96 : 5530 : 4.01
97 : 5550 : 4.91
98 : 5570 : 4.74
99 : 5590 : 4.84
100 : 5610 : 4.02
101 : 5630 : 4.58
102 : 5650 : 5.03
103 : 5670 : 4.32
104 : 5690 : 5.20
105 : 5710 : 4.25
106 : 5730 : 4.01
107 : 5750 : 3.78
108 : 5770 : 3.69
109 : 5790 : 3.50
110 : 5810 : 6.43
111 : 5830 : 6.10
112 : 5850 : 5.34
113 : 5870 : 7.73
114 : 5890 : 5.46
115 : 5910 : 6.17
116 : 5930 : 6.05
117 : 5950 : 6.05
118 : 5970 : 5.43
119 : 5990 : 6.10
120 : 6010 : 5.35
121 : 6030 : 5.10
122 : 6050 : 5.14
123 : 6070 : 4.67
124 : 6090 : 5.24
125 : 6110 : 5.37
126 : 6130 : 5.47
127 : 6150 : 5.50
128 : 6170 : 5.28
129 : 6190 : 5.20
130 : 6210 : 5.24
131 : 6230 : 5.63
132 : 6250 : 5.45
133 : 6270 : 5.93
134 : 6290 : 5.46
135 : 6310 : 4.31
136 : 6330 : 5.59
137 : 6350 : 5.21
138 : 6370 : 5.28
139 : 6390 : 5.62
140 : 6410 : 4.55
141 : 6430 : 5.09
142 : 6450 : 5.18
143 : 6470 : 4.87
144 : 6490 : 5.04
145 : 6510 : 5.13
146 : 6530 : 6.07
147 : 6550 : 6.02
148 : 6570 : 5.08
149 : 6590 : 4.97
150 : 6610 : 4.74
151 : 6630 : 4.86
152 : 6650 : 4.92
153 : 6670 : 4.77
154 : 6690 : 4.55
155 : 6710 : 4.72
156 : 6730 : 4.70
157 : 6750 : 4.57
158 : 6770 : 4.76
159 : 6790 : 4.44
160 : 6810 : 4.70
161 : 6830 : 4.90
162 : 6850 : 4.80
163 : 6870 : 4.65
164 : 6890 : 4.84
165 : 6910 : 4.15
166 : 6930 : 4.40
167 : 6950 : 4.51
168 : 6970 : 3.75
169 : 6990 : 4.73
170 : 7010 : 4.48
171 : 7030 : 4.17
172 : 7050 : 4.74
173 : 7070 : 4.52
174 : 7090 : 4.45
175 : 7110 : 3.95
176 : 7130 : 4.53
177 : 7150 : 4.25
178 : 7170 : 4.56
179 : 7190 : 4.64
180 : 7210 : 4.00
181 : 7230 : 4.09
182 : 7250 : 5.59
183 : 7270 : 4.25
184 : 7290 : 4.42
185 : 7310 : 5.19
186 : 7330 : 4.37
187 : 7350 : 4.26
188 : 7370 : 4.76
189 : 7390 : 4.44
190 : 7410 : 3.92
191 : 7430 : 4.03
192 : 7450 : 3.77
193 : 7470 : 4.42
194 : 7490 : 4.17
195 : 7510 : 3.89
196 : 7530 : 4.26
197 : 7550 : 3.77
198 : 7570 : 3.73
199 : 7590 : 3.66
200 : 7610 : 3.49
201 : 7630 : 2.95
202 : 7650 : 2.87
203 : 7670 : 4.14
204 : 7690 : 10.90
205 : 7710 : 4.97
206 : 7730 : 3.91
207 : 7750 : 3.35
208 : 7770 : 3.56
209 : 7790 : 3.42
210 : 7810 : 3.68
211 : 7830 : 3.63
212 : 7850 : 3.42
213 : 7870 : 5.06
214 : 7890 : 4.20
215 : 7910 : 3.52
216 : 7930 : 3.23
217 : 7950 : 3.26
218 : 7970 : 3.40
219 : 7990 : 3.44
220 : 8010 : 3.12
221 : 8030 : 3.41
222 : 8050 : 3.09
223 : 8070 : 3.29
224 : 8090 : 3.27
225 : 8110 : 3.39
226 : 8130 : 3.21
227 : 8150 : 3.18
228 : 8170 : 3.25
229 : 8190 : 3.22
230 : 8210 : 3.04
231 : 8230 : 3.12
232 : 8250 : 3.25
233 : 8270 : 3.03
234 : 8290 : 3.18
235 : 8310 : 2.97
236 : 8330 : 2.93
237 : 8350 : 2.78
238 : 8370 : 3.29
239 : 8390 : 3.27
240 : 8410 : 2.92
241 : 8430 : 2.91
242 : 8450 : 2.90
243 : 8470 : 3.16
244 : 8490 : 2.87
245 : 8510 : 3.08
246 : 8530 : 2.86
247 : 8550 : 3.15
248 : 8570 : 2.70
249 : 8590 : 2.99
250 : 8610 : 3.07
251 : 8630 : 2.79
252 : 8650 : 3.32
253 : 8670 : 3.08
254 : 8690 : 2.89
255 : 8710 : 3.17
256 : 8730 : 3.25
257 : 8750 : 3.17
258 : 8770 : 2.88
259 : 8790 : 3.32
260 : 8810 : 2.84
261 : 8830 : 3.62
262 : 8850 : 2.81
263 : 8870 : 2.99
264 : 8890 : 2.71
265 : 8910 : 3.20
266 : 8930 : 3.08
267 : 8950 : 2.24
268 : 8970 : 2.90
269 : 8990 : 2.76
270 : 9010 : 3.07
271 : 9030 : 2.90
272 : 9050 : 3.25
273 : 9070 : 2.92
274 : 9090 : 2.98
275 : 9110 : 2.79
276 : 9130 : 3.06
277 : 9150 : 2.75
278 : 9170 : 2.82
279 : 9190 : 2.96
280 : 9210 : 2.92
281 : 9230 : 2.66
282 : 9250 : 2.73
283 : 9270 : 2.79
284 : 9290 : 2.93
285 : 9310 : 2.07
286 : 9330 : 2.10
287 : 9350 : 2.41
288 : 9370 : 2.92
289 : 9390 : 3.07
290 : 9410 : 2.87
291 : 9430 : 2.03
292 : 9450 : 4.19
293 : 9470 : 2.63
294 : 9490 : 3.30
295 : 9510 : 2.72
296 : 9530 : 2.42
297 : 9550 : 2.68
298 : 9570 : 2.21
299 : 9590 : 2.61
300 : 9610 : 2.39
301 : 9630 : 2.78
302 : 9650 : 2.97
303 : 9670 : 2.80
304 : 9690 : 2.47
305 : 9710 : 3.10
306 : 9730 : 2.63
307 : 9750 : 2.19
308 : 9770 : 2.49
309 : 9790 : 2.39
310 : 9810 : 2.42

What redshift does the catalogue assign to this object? 0.17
